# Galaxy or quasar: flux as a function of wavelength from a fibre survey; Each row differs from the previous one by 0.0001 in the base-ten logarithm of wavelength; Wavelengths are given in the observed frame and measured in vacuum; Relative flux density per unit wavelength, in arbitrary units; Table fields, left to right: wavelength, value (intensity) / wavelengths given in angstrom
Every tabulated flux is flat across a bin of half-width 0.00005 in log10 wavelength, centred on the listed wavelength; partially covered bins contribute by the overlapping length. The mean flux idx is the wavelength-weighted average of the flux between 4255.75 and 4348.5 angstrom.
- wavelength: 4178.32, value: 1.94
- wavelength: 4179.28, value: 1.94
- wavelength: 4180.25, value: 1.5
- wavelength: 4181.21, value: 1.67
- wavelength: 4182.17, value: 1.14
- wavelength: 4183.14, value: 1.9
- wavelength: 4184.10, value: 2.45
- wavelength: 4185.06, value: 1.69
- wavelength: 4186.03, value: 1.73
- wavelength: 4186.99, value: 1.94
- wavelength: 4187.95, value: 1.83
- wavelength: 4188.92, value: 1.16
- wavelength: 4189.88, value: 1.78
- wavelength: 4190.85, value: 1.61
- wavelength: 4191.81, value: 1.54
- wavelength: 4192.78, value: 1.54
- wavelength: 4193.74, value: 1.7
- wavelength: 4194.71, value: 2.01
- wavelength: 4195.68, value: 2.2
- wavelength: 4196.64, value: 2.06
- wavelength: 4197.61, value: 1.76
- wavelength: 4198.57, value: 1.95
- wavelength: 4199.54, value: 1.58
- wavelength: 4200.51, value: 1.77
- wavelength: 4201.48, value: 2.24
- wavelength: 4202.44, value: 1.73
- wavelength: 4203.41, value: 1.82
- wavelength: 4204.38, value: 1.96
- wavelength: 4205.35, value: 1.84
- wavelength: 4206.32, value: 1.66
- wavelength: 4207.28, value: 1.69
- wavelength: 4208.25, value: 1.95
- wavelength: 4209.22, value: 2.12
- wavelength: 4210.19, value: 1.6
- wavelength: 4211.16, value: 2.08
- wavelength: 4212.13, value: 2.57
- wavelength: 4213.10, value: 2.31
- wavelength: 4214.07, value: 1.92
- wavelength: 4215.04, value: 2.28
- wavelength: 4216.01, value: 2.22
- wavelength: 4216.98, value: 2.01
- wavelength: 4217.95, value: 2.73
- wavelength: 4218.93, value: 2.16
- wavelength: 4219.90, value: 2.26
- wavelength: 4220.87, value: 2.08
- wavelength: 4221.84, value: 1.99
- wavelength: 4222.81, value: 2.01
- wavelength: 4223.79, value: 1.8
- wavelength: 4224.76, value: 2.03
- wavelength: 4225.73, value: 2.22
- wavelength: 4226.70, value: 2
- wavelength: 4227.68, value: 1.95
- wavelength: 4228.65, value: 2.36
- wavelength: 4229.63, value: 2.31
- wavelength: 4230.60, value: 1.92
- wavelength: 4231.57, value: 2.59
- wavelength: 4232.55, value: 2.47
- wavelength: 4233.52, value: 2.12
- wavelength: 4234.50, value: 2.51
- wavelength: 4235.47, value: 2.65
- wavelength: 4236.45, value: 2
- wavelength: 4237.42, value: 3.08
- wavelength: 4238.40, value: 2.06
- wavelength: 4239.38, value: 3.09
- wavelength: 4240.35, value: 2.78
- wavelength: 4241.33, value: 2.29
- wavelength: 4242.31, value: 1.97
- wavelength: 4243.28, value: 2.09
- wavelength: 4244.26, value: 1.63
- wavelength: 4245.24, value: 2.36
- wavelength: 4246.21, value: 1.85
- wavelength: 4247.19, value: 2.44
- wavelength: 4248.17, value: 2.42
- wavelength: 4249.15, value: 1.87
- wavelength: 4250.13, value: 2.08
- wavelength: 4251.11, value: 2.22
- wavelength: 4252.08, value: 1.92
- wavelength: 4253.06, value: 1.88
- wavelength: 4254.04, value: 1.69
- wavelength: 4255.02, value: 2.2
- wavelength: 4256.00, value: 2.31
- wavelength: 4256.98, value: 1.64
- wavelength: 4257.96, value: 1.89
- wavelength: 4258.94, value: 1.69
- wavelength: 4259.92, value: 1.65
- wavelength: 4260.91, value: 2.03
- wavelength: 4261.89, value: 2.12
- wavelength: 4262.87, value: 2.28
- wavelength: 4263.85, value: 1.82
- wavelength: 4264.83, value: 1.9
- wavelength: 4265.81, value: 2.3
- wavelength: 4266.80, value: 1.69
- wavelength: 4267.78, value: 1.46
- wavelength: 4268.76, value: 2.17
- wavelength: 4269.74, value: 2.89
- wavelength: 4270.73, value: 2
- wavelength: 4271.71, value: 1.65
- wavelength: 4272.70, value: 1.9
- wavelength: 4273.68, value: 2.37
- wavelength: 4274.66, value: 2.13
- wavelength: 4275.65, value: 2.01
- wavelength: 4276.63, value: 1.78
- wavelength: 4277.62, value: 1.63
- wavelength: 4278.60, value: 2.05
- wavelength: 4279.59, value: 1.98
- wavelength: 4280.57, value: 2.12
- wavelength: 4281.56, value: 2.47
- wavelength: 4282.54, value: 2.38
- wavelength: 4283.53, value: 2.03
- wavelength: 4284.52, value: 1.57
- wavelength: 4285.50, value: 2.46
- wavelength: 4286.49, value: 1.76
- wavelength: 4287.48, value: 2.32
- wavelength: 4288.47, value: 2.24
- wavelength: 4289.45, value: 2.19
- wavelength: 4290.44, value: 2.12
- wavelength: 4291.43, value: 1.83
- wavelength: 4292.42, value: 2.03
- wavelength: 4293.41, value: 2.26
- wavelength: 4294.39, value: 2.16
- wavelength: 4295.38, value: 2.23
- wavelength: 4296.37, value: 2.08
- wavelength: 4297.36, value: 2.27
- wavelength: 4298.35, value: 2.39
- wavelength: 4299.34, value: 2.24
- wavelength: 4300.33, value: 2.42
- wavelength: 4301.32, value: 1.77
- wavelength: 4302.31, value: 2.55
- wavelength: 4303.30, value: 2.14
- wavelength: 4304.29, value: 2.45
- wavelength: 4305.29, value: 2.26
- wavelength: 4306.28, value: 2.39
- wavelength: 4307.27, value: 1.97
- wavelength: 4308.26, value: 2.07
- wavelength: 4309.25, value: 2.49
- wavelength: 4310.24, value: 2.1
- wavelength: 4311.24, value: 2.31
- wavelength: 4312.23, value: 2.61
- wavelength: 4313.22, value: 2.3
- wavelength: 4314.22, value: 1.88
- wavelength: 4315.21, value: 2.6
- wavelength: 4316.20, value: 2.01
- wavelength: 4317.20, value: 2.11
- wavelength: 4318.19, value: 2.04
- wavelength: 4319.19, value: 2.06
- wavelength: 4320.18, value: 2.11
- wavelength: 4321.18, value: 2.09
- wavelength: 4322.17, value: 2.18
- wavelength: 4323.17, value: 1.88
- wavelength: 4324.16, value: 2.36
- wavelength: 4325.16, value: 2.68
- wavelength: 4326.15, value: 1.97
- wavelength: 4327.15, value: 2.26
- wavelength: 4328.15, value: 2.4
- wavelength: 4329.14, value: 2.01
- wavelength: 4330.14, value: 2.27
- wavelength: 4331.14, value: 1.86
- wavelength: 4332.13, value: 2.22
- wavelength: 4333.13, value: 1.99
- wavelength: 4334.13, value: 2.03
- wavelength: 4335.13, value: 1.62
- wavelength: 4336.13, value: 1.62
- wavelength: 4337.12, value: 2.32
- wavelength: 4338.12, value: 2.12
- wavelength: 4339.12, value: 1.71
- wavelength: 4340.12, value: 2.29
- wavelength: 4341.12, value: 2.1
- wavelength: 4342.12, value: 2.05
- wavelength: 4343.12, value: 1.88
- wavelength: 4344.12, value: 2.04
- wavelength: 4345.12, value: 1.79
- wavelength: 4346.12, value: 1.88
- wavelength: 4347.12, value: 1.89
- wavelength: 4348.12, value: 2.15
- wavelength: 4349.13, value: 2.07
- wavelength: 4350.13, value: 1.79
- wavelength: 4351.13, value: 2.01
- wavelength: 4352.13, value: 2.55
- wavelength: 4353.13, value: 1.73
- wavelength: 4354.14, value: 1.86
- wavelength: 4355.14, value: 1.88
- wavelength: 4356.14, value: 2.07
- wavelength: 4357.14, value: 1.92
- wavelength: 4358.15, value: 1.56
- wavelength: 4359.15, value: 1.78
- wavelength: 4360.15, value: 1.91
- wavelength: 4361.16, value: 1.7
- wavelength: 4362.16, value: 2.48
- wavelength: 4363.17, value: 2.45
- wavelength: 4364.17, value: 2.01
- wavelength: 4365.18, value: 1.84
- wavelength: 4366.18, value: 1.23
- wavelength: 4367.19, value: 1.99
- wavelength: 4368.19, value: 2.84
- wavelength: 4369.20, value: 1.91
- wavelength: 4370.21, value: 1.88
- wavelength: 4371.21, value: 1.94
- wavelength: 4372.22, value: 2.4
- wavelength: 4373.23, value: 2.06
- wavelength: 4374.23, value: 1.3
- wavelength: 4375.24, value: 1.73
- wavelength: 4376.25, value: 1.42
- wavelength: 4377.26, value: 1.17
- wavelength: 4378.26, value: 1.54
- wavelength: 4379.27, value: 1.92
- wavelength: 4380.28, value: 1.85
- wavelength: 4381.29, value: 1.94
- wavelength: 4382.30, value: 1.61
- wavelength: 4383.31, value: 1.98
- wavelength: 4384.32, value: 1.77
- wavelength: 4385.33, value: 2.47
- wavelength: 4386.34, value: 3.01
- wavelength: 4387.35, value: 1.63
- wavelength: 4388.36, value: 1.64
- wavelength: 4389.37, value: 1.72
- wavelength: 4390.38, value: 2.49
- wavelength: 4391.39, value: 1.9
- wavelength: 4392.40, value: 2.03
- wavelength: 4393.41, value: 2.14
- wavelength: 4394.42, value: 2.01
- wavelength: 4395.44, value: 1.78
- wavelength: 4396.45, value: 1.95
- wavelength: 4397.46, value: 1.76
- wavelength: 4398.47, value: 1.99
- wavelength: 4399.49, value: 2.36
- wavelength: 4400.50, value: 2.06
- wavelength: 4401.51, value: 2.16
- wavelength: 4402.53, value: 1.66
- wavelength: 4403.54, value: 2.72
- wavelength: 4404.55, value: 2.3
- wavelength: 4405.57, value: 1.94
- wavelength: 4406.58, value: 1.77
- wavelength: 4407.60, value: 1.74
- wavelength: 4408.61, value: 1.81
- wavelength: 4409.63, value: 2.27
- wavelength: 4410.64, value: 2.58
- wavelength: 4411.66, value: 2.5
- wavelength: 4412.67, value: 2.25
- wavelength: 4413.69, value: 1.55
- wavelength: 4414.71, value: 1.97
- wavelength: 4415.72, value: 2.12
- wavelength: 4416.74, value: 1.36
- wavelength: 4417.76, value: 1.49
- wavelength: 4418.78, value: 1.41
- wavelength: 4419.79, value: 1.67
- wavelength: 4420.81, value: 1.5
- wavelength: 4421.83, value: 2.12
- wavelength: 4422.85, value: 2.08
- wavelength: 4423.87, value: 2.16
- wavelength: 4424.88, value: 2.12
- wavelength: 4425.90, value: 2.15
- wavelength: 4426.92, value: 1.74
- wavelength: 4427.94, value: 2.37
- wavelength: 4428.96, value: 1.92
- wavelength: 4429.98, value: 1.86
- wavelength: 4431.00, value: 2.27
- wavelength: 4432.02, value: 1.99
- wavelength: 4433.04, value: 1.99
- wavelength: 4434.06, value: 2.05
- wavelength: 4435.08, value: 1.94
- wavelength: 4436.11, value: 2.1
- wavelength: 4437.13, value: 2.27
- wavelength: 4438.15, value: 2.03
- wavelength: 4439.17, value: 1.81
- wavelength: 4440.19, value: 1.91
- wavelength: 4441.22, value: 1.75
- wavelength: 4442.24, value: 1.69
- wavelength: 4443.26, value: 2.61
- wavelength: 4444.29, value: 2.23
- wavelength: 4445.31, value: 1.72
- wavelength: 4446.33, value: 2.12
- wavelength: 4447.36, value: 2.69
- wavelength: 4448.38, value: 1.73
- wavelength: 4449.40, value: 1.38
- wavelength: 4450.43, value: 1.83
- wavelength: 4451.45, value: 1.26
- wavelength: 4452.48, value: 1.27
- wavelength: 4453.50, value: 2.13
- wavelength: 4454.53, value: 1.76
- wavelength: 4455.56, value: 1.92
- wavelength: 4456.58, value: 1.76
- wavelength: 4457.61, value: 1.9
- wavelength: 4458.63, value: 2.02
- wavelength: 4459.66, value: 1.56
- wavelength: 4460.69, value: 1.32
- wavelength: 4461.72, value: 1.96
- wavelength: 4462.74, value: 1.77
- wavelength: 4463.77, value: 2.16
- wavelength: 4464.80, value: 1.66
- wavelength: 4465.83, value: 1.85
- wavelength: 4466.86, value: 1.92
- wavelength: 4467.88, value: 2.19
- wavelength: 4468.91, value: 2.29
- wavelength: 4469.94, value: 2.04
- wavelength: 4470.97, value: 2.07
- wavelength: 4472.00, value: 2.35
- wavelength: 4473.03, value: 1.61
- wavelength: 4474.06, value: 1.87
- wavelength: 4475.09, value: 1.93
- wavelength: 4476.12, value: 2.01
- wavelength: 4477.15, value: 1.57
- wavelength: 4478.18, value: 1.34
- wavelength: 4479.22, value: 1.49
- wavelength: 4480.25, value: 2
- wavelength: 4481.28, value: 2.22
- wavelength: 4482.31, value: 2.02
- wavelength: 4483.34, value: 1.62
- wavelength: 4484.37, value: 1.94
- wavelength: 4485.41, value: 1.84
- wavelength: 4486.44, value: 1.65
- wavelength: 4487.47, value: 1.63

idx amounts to 2.09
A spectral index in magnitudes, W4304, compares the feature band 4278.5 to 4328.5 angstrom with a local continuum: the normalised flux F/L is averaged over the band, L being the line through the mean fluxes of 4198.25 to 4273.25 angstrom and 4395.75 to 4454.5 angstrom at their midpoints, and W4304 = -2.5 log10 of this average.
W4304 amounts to -0.07 mag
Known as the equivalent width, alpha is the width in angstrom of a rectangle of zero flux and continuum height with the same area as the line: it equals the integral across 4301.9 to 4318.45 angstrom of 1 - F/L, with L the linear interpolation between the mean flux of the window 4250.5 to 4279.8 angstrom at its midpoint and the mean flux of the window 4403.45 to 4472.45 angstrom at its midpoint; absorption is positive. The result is -2.4 angstrom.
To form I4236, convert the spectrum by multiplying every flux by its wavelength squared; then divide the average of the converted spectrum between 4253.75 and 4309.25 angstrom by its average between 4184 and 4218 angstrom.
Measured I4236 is 1.14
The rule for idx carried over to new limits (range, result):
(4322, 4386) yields 1.97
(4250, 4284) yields 2.01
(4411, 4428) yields 1.91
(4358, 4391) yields 1.92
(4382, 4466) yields 1.95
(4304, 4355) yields 2.1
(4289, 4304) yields 2.18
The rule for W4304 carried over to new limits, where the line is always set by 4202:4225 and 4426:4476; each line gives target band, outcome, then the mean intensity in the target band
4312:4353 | -0.06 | 2.09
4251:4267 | 0.03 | 1.95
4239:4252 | -0.10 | 2.22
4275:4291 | -0.03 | 2.07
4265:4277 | -0.01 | 2.03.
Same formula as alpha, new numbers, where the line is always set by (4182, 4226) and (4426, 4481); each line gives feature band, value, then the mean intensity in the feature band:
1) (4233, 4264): -3.6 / 2.15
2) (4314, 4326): -1.5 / 2.17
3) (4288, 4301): -1.8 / 2.18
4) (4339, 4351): -0.4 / 1.98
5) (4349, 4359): -0.1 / 1.93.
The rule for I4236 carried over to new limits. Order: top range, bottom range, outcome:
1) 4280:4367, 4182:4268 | 1.08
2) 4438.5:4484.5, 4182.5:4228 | 1.08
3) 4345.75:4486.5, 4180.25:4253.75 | 1.04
